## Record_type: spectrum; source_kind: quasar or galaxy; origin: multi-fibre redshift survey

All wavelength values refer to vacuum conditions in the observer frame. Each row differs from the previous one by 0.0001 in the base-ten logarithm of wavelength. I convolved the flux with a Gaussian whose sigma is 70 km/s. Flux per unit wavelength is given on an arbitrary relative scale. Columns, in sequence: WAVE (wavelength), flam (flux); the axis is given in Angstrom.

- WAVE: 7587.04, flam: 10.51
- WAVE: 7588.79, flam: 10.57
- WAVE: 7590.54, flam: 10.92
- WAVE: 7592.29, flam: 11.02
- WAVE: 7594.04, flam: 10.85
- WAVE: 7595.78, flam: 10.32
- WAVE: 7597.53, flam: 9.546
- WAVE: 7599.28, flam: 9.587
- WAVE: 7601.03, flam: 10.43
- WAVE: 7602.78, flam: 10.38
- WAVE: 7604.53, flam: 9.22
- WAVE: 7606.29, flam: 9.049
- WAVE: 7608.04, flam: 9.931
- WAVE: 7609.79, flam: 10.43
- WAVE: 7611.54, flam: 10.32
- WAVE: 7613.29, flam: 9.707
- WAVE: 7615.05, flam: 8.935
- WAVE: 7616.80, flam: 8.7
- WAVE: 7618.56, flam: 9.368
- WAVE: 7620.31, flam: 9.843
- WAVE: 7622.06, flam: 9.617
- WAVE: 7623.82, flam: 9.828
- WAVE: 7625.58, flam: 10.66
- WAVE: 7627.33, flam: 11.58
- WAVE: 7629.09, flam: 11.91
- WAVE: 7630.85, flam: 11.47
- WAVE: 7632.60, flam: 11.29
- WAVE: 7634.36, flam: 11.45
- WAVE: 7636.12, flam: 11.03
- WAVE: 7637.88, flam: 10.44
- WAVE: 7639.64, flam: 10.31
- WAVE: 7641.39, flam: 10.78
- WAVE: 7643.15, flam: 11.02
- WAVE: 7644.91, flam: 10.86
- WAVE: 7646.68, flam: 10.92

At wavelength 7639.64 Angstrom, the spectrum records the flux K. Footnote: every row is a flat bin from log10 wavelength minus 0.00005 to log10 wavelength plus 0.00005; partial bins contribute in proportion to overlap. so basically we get 10.31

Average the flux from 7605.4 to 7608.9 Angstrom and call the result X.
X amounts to 9.47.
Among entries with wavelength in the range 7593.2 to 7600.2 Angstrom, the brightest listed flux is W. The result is 10.85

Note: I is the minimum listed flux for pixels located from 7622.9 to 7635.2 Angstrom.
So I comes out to 9.828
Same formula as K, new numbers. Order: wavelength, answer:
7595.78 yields 10.32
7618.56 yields 9.368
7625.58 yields 10.66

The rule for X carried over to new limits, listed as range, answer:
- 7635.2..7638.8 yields 10.7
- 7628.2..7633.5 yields 11.6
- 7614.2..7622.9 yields 9.3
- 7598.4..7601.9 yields 10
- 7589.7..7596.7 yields 10.8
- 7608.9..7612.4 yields 10.4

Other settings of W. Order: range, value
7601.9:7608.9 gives 10.38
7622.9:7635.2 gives 11.91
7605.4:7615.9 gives 10.43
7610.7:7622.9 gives 10.32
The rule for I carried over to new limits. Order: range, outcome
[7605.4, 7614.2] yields 9.049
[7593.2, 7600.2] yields 9.546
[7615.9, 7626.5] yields 8.7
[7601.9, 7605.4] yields 9.22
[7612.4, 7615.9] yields 8.935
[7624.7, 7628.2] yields 10.66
